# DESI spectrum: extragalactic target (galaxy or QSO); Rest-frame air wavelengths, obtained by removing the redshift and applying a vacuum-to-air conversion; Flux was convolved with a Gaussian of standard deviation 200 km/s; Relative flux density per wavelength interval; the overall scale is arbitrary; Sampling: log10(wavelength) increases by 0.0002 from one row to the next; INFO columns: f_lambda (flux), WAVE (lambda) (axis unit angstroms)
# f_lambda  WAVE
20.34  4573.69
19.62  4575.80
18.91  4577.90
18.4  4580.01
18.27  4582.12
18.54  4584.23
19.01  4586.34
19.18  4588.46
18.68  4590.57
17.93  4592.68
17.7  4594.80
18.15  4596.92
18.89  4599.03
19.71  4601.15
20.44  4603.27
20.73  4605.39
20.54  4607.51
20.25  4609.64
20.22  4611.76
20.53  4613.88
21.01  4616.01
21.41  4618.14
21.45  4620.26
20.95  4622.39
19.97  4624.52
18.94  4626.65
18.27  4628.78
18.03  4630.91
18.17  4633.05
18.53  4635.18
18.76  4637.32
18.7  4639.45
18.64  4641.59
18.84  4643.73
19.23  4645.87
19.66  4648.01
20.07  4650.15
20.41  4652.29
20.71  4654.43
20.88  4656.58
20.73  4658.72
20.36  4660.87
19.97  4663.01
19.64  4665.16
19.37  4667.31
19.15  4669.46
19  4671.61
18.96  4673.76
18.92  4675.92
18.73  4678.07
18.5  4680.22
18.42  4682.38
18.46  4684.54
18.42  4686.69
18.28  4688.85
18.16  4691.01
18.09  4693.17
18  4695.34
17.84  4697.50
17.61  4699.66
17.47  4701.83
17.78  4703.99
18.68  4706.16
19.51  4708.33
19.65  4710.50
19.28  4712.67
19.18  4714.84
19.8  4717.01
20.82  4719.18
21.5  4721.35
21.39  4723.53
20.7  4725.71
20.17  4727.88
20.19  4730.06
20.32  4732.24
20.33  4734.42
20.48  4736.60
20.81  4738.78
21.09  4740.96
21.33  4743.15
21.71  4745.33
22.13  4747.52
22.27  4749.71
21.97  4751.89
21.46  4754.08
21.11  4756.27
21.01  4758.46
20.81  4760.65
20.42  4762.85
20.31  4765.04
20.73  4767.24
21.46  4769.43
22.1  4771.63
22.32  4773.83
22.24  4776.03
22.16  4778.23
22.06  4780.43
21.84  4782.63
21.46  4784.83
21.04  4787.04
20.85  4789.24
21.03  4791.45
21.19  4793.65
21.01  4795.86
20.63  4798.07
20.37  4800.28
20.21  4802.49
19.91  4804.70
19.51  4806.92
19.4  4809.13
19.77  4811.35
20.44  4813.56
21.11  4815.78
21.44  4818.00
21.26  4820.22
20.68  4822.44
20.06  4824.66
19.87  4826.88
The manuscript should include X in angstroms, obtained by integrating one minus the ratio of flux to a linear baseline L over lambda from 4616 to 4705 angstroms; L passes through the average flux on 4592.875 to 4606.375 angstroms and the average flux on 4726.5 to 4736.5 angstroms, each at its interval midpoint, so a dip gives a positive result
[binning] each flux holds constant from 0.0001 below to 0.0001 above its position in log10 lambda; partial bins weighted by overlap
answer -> 2.5 angstroms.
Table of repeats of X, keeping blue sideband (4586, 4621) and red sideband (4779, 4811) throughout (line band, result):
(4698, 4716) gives 1.5 angstroms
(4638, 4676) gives 0.8 angstroms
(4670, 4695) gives 2.0 angstroms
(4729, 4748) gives -0.4 angstroms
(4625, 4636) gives 0.8 angstroms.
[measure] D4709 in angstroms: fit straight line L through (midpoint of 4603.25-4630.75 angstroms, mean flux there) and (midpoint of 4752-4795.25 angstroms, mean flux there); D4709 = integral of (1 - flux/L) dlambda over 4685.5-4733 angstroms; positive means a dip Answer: 3.9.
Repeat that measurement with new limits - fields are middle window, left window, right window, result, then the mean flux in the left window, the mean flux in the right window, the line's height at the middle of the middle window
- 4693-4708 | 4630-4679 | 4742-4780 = 1.7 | 19.4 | 21.5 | 20.3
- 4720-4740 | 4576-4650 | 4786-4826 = -0.6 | 19.3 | 20.5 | 20.1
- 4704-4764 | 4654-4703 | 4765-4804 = -1.4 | 18.9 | 21.3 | 20.2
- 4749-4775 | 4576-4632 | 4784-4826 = -1.2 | 19.5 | 20.6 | 20.3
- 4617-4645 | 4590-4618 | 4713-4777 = 0.9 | 19.7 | 21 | 19.9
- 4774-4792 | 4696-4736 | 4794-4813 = -1.5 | 19.6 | 20.2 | 20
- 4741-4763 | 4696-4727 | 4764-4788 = -0.7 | 19.4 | 21.6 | 20.8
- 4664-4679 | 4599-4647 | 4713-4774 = 0.8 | 19.7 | 21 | 20.2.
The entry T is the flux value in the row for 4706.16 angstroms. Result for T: 18.68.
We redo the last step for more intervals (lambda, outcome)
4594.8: 17.7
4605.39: 20.73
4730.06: 20.19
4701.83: 17.47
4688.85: 18.28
